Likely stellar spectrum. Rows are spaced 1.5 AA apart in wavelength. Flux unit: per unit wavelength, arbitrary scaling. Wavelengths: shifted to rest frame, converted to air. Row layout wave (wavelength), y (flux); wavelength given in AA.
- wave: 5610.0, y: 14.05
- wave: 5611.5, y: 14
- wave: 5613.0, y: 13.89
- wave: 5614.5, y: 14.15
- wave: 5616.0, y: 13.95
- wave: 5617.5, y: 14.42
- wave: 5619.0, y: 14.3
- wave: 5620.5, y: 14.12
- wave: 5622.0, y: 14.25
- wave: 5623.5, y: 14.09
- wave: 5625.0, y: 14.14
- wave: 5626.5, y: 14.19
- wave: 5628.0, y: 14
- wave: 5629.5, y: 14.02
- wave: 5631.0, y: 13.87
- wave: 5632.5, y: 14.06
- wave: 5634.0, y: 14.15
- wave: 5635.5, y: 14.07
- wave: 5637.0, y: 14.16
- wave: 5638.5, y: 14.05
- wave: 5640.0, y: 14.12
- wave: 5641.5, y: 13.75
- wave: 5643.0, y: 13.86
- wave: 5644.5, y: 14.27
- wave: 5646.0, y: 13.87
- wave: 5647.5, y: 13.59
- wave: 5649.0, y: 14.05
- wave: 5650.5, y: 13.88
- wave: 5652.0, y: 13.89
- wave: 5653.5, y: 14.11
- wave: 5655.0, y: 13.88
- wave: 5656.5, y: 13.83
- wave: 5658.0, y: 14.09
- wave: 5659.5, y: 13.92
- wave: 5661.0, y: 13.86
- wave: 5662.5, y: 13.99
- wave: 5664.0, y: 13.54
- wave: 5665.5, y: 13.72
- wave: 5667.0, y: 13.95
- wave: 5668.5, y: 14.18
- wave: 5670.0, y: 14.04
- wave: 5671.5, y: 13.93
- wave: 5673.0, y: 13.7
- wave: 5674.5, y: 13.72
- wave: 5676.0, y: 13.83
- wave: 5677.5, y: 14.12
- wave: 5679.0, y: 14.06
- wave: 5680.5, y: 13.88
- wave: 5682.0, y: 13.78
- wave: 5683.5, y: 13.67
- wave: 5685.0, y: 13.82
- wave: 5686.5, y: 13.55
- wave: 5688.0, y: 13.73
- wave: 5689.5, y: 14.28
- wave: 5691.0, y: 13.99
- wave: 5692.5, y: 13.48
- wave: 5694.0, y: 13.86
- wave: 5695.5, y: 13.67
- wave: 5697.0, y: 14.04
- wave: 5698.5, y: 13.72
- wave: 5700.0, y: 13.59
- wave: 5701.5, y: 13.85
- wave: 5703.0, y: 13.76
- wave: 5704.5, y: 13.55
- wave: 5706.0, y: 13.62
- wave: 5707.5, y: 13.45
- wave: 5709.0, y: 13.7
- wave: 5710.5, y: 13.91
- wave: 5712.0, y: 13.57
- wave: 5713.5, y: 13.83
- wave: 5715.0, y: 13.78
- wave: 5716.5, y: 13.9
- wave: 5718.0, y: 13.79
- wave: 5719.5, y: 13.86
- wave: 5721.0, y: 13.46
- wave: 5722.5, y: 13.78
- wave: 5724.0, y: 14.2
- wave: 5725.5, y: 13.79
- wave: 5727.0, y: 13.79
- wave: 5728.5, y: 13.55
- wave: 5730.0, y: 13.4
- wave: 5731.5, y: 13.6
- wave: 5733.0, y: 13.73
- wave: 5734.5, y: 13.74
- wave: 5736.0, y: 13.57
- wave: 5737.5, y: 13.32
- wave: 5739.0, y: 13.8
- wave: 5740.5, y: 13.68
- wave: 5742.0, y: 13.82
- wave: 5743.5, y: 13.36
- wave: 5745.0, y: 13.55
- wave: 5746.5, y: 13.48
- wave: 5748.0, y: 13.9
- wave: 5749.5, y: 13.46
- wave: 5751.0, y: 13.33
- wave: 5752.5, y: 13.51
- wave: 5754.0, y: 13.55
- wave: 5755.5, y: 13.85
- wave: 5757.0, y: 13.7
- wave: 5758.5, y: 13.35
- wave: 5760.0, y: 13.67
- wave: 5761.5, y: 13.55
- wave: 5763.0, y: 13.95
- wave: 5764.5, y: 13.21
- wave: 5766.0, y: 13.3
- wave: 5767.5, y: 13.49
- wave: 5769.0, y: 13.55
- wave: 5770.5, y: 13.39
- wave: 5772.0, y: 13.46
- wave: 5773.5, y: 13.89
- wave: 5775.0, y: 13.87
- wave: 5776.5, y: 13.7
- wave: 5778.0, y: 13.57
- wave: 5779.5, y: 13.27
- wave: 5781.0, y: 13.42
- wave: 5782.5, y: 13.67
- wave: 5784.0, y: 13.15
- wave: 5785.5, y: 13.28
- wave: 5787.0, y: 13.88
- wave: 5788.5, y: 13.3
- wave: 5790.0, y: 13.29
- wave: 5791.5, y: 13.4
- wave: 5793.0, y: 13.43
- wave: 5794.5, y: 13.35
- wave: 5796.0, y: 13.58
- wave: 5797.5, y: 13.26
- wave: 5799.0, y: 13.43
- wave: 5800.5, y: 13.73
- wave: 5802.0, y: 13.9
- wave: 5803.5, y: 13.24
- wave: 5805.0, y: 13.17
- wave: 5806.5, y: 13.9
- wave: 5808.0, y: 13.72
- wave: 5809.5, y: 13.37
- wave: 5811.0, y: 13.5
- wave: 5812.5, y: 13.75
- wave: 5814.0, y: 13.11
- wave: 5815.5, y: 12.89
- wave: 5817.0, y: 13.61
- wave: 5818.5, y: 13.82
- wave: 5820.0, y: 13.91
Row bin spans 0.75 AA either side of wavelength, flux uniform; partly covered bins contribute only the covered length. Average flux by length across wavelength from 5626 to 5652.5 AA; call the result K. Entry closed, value 14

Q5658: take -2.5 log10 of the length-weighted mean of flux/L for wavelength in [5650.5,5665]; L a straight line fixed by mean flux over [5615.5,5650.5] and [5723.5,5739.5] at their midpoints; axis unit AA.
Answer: 0.00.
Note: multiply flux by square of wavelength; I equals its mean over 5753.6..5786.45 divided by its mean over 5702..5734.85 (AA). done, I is 1.00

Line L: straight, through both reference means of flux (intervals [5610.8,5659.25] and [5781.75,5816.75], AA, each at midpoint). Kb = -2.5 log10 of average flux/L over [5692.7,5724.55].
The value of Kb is 0.00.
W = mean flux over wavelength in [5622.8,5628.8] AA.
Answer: 14.1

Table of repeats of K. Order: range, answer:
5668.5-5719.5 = 13.8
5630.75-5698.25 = 13.9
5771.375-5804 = 13.5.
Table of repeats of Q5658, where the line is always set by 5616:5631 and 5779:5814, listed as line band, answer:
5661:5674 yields 0.01 mag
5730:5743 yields 0.01 mag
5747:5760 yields 0.00 mag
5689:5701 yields 0.00 mag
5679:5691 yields 0.00 mag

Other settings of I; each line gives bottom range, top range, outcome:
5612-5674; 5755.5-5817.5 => 1.01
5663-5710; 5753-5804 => 1.01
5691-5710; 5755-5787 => 1.01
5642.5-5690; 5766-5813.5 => 1.02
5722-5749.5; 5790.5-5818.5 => 1.01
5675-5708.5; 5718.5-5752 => 1.00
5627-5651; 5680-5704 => 1.00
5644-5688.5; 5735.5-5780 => 1.01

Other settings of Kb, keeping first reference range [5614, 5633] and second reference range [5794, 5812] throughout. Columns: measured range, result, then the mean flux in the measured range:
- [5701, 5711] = 0.01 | 13.7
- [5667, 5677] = 0.00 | 13.9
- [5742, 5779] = 0.01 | 13.6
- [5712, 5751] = 0.01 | 13.7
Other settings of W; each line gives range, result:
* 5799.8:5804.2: 13.6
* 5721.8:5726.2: 13.9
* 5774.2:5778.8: 13.7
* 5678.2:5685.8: 13.8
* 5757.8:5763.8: 13.6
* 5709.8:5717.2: 13.8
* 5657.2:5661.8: 14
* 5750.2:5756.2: 13.6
